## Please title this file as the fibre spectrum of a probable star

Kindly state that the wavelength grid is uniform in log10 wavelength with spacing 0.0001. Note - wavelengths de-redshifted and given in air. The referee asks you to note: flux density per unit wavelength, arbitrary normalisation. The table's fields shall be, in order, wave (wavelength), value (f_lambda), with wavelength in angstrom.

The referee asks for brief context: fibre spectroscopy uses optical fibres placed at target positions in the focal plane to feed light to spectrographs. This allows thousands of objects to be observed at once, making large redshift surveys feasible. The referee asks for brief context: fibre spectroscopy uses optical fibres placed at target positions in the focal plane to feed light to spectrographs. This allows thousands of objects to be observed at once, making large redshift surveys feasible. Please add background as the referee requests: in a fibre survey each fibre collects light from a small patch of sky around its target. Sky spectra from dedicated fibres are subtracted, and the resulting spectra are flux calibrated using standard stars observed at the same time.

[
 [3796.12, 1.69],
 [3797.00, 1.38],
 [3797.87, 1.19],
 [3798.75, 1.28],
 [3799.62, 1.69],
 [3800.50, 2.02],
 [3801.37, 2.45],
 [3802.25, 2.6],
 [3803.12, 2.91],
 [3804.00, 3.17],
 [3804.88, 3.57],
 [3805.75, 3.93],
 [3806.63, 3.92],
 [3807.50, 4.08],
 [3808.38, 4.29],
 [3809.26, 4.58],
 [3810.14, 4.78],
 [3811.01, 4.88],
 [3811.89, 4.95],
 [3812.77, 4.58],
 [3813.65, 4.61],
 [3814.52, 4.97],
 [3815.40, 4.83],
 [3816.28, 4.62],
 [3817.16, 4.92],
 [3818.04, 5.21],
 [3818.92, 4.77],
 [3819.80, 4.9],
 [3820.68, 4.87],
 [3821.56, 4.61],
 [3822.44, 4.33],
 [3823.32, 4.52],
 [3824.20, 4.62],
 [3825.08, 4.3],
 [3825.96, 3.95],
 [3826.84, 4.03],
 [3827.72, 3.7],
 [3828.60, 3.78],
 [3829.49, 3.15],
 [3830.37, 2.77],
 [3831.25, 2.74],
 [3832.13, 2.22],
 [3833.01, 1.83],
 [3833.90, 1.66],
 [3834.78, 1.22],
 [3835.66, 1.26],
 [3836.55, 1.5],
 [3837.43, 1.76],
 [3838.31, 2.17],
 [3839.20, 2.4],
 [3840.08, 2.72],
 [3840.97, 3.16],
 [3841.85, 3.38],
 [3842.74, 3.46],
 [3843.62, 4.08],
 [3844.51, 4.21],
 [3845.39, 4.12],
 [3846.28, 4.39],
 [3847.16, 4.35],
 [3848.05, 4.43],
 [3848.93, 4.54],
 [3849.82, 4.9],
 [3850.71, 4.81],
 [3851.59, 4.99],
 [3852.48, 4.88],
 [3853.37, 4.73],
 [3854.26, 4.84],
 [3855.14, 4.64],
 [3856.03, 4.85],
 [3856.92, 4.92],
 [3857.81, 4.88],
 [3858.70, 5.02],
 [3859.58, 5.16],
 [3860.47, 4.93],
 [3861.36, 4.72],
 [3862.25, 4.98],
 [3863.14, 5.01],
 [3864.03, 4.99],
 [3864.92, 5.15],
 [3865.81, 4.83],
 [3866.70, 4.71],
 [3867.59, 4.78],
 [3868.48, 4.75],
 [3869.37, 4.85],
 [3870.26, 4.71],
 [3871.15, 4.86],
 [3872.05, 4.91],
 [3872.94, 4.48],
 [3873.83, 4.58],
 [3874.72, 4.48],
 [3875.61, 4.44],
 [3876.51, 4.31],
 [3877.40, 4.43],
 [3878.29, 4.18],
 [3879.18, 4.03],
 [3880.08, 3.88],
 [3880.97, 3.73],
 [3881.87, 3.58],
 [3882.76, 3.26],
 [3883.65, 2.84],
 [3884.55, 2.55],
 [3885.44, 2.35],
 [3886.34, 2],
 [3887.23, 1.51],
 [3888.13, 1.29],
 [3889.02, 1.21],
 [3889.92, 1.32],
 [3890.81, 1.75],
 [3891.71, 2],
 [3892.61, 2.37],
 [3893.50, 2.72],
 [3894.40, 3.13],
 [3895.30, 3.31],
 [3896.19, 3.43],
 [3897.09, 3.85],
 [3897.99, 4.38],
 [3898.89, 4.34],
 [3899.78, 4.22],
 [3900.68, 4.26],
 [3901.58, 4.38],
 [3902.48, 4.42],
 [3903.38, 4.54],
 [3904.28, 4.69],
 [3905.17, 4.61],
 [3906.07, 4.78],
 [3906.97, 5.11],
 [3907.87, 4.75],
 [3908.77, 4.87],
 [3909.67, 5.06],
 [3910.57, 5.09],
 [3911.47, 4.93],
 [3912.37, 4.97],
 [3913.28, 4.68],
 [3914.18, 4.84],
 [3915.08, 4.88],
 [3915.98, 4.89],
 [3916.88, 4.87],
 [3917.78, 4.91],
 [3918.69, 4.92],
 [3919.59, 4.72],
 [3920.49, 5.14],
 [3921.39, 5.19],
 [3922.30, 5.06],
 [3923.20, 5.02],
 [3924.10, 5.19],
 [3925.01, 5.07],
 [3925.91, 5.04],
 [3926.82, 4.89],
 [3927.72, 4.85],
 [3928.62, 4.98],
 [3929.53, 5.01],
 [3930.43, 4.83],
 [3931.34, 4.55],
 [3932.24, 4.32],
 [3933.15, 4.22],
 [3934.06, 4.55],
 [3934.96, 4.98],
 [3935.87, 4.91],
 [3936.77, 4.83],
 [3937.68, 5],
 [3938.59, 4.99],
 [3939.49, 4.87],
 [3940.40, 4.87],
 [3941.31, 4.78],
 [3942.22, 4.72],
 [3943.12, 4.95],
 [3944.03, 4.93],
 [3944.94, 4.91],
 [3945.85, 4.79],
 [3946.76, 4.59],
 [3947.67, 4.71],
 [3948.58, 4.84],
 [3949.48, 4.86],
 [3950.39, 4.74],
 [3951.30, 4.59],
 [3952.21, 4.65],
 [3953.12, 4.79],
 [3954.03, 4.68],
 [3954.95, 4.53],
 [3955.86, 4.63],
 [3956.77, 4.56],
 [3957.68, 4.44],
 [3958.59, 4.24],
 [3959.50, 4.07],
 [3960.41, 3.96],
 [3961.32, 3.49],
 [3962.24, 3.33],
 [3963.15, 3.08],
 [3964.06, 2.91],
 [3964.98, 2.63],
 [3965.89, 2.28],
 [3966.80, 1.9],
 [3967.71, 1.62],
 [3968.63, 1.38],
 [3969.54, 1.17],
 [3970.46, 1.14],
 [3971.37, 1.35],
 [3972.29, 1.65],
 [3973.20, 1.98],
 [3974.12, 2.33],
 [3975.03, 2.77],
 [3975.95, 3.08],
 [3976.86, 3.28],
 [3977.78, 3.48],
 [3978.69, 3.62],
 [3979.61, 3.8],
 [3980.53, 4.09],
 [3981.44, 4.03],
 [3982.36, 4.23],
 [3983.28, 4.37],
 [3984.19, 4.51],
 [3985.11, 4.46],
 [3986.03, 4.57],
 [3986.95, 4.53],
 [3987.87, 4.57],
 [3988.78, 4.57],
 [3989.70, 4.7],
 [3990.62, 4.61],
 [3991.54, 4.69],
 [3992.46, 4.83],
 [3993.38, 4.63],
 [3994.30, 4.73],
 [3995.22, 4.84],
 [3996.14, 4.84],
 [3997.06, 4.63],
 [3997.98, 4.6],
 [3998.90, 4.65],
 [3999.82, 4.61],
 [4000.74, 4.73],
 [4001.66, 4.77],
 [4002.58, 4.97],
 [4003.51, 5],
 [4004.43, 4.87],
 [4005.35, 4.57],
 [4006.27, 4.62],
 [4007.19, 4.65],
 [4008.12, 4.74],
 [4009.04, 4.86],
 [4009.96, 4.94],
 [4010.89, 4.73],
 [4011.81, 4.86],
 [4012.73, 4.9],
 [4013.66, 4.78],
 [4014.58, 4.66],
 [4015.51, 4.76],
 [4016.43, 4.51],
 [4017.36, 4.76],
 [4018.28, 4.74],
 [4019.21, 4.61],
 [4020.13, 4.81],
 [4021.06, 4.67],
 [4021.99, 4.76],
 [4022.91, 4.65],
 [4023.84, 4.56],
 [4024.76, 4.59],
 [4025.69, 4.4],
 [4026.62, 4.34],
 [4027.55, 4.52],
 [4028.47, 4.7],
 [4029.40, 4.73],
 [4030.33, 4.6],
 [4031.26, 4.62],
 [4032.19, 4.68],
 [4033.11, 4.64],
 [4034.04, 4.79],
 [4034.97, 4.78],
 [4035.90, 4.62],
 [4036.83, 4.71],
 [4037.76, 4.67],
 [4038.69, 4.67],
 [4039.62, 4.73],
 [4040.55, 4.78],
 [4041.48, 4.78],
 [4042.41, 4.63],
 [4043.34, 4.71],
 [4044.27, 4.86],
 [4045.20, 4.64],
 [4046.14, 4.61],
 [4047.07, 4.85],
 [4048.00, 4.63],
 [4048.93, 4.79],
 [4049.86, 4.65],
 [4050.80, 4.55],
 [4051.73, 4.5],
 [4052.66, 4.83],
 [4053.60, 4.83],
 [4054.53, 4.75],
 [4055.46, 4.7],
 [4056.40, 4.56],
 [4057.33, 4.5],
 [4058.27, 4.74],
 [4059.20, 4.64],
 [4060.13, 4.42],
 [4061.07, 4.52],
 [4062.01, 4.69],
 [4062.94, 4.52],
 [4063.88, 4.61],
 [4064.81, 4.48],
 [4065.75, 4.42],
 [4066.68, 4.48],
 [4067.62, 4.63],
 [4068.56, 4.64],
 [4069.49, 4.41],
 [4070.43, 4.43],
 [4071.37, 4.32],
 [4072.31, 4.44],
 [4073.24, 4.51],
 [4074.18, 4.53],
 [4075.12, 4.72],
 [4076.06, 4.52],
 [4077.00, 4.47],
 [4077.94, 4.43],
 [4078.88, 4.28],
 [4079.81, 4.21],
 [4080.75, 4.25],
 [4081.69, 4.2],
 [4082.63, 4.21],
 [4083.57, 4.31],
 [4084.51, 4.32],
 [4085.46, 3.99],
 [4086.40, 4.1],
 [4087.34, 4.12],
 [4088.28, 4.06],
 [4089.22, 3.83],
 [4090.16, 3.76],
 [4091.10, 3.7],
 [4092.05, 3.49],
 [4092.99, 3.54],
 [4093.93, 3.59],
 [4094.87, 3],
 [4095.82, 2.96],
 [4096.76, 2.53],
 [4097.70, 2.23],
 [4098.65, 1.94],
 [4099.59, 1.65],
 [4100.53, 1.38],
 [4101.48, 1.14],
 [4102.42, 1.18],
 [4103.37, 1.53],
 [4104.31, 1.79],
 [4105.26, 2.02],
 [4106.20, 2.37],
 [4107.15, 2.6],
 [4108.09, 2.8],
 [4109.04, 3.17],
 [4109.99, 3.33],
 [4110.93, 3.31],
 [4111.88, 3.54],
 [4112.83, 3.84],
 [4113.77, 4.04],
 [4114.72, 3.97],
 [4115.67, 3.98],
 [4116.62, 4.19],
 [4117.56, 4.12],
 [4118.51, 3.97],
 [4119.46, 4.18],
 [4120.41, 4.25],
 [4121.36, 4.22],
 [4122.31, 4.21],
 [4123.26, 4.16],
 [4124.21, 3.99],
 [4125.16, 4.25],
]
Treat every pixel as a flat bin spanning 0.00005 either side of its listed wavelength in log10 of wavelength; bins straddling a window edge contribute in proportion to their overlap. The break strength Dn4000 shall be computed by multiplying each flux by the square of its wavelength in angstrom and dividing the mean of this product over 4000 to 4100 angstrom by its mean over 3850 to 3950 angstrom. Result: 1.08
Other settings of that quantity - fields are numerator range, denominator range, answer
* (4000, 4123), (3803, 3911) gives 1.17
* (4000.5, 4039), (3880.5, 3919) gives 1.33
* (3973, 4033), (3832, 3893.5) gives 1.29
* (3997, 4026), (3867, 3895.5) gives 1.49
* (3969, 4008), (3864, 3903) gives 1.16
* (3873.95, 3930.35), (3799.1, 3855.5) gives 1.12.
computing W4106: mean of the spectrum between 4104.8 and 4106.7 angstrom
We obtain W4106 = 2.2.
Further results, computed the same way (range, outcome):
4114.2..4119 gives 4.04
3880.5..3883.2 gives 3.53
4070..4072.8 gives 4.4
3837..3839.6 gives 2.11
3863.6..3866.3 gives 4.99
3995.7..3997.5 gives 4.74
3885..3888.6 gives 1.78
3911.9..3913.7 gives 4.81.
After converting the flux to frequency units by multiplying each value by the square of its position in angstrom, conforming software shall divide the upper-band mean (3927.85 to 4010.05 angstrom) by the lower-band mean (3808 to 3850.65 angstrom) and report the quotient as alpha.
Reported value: 1.2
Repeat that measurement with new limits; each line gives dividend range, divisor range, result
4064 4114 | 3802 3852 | 1.07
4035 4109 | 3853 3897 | 1.13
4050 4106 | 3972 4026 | 0.91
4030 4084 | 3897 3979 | 1.15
